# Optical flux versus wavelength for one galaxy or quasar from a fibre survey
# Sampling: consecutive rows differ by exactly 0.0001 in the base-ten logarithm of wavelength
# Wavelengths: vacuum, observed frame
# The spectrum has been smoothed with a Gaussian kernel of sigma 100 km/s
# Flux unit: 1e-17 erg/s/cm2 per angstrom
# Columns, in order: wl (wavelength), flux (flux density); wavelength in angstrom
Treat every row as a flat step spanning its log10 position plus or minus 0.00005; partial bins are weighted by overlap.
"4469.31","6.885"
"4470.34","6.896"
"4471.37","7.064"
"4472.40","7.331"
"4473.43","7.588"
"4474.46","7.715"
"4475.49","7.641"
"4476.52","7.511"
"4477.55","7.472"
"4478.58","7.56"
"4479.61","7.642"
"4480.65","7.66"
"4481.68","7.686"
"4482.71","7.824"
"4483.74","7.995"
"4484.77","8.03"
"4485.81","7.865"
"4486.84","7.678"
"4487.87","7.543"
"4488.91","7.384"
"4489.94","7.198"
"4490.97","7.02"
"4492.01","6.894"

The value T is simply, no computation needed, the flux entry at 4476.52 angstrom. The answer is 7.511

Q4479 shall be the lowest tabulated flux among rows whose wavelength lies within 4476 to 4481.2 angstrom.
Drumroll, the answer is 7.472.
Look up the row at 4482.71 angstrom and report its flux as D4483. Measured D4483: 7.824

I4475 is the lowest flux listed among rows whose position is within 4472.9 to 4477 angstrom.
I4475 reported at 7.511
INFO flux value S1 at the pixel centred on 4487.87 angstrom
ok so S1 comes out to 7.543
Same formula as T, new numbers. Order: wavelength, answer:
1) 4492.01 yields 6.894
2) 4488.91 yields 7.384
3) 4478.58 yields 7.56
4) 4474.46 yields 7.715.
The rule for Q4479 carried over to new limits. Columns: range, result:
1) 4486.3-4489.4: 7.384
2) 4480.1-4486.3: 7.66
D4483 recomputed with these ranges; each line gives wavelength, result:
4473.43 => 7.588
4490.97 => 7.02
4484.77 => 8.03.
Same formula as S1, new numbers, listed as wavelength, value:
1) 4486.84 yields 7.678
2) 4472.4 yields 7.331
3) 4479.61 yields 7.642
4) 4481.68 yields 7.686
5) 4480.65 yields 7.66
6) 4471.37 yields 7.064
